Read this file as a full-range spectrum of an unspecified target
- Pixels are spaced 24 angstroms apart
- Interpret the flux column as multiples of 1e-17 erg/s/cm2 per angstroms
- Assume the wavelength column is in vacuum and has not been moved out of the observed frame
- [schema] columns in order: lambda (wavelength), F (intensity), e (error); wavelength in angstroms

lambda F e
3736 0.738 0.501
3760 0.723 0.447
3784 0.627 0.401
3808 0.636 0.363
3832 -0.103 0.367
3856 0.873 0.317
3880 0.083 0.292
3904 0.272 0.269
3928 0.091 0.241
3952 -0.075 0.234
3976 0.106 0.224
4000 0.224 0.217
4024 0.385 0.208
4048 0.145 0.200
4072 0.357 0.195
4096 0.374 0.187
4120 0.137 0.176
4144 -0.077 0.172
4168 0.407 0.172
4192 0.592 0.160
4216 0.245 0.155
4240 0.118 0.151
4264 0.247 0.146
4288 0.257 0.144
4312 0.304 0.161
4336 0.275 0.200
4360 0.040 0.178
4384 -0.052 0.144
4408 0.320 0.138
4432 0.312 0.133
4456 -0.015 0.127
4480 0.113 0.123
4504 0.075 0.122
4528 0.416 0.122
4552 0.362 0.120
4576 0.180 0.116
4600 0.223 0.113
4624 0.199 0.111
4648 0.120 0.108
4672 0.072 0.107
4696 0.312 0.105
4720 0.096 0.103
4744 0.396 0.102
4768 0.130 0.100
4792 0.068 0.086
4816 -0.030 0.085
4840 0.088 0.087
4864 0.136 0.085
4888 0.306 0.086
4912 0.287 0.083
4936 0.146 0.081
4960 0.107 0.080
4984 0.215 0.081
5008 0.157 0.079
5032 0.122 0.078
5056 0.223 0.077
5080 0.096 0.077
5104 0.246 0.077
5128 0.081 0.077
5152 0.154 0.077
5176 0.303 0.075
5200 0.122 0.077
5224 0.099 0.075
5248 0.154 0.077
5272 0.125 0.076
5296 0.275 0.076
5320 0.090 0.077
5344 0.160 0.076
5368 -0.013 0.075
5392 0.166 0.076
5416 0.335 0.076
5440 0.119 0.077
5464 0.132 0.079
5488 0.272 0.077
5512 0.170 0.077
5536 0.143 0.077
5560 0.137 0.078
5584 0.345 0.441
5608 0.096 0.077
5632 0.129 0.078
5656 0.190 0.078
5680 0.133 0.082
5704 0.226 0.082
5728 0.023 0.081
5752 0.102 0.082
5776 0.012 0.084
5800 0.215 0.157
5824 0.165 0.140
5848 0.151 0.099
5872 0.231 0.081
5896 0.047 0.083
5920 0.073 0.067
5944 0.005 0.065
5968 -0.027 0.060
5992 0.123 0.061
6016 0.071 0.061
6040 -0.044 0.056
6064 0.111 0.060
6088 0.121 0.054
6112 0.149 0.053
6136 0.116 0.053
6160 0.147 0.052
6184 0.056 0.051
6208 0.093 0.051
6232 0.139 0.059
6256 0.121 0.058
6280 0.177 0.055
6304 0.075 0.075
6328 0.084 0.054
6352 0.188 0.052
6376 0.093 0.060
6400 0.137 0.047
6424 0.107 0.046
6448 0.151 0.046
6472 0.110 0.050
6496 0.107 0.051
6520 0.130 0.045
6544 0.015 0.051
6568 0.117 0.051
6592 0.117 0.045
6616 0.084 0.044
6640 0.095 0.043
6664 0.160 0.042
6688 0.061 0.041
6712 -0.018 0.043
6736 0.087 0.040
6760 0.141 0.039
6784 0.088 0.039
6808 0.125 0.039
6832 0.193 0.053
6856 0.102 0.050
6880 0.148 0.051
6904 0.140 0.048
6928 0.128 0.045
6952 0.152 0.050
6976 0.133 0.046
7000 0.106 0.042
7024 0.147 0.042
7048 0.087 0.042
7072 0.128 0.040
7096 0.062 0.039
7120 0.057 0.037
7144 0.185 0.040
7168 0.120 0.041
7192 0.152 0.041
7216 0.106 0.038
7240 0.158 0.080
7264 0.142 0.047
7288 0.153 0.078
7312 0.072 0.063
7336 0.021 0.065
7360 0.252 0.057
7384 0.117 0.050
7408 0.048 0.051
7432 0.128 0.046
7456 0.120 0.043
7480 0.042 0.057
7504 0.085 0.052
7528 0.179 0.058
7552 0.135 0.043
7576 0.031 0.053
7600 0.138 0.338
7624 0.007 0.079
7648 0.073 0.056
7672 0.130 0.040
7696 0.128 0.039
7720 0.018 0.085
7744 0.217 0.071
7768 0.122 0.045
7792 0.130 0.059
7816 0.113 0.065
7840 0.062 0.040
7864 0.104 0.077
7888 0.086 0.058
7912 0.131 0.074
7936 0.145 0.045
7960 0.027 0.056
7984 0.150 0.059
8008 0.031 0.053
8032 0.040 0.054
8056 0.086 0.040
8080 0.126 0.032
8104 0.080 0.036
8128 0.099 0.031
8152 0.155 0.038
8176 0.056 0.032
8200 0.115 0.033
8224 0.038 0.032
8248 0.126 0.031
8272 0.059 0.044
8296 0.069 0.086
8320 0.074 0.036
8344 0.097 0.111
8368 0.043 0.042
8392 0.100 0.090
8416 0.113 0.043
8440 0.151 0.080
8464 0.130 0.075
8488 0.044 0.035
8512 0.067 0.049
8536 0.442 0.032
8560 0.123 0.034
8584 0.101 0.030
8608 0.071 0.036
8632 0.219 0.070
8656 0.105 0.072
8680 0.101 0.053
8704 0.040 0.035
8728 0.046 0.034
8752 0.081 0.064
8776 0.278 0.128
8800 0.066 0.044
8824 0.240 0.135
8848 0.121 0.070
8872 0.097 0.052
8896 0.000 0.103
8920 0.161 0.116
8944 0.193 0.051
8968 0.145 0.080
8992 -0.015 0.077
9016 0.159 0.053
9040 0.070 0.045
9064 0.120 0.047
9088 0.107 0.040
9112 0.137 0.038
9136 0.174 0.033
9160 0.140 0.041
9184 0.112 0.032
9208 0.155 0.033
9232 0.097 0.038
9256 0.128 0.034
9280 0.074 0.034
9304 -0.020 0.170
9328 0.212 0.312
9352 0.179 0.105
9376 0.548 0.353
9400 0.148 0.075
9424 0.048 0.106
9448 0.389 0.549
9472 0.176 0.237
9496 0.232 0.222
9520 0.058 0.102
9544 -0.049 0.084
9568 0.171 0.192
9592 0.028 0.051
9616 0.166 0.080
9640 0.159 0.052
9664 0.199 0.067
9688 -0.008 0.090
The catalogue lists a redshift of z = 1.290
